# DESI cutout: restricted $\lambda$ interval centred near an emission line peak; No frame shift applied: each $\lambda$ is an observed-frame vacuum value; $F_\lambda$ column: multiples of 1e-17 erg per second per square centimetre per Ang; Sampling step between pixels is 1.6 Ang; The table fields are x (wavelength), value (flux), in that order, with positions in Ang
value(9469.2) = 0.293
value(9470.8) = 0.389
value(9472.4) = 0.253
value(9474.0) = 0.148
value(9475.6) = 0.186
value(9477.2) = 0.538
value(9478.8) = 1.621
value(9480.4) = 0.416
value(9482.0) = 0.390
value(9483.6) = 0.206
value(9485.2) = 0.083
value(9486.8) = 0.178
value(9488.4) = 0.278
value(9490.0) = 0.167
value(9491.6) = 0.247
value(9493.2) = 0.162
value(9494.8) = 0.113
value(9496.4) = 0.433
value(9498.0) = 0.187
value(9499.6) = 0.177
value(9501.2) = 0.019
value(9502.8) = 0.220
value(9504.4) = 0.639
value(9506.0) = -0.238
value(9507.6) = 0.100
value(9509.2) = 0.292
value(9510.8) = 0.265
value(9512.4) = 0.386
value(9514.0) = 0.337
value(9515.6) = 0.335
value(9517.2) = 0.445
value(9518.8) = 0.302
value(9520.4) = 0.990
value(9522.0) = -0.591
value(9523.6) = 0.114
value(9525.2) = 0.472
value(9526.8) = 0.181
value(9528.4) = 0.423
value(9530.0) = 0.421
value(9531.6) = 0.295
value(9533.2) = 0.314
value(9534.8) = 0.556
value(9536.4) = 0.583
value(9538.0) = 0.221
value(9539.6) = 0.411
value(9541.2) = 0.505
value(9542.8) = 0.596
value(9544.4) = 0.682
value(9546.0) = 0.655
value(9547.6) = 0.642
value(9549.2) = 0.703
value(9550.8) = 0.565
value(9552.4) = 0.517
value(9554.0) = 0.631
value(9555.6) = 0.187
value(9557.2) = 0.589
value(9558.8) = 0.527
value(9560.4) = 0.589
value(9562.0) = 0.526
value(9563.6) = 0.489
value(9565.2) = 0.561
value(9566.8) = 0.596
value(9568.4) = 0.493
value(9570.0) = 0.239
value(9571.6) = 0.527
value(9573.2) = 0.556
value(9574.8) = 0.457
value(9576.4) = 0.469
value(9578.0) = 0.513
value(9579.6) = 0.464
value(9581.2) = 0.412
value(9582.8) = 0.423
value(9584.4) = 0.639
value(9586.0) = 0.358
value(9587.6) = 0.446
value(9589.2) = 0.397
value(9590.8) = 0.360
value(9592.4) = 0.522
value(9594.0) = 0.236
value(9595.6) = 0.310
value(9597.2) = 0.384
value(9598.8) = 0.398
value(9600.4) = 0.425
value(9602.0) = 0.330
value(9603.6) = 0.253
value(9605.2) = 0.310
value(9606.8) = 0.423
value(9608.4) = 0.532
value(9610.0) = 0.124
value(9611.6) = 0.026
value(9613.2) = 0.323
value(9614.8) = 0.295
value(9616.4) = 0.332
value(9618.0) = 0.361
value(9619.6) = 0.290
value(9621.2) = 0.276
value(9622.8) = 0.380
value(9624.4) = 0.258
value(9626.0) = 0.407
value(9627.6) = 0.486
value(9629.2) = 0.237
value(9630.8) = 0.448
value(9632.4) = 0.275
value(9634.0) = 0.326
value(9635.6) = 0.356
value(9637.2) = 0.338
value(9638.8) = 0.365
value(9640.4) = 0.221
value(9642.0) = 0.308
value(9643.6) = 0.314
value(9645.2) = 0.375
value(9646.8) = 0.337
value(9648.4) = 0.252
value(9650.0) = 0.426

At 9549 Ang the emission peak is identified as Mg II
